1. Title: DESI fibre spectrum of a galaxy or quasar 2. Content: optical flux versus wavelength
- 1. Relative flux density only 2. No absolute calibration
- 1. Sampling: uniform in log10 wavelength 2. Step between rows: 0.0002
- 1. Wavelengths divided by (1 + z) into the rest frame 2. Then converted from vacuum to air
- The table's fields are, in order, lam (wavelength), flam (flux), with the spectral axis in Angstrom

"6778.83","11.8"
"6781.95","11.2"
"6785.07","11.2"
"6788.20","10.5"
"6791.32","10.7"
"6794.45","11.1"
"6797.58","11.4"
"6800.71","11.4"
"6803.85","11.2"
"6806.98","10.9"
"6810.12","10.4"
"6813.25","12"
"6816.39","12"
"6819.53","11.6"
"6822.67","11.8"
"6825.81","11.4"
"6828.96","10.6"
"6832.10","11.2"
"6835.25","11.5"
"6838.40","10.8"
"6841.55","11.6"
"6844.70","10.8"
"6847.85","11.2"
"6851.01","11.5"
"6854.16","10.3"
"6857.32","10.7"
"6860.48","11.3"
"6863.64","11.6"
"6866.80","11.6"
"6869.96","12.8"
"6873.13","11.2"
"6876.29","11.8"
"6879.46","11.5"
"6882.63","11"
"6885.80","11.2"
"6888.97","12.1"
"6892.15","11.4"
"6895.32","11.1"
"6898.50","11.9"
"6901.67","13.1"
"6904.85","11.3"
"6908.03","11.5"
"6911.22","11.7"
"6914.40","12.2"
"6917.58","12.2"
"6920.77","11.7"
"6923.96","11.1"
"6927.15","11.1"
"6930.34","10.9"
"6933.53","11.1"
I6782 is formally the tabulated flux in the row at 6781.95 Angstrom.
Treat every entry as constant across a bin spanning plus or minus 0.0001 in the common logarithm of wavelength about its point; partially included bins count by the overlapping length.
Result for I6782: 11.2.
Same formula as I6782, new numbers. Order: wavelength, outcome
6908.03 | 11.5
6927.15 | 11.1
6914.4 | 12.2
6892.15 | 11.4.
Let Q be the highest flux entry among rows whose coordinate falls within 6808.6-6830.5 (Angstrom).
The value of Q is 12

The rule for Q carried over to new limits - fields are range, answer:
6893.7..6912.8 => 13.1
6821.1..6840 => 11.8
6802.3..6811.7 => 11.2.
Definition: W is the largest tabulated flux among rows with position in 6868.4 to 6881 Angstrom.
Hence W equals 12.8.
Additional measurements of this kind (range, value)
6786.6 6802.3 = 11.4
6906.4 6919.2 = 12.2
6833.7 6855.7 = 11.6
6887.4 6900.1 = 12.1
